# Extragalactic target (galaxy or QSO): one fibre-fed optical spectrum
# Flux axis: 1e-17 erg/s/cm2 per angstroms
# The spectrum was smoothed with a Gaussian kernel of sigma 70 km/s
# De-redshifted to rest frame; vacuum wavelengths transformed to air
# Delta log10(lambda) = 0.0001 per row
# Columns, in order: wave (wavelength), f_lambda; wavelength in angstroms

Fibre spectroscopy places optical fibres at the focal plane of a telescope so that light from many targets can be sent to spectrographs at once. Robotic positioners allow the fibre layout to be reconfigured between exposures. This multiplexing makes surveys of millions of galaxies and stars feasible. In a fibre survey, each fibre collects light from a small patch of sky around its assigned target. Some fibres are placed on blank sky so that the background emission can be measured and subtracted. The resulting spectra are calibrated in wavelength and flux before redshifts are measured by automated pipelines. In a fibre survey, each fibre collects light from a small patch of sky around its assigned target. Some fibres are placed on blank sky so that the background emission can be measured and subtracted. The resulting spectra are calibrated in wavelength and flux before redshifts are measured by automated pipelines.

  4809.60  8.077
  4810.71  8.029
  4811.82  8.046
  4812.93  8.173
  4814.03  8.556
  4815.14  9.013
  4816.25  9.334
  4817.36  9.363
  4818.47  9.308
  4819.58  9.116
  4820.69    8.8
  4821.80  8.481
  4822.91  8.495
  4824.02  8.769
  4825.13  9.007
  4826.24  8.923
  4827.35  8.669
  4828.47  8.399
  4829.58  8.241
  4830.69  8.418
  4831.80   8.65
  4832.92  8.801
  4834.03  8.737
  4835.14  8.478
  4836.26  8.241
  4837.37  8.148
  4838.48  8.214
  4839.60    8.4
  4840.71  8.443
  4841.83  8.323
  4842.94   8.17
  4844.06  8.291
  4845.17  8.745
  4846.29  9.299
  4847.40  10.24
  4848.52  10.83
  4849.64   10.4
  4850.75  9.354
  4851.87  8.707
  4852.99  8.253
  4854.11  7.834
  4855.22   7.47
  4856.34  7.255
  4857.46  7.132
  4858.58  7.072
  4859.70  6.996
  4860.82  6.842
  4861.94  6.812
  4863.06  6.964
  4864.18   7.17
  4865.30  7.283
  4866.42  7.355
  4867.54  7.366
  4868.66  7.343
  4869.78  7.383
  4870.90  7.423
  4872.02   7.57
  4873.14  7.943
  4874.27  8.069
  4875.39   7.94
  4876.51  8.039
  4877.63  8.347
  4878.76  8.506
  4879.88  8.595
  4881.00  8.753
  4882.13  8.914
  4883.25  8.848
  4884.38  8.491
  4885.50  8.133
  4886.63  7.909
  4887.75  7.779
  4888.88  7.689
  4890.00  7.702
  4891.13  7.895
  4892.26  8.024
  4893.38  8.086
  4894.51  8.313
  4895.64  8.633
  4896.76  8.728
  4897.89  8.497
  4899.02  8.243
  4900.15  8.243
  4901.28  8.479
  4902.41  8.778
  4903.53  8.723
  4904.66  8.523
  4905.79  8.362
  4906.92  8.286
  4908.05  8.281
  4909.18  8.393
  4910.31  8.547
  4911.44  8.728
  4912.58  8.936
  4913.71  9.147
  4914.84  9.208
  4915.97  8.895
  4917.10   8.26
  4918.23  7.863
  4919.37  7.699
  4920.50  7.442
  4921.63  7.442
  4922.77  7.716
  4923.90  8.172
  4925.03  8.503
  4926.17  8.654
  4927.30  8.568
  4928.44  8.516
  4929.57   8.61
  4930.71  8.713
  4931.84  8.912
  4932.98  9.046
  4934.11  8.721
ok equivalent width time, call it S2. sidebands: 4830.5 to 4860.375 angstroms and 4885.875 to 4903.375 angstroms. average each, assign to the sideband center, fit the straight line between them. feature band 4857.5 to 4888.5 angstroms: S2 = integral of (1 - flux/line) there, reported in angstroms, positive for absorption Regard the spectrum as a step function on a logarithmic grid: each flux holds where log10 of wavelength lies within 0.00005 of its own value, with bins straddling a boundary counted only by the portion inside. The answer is 2.1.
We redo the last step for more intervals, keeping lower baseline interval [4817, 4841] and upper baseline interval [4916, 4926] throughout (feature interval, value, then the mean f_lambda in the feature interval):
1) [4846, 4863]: 0.4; 8.24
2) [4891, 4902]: -0.3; 8.33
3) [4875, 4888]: -0.2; 8.38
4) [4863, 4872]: 1.1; 7.33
